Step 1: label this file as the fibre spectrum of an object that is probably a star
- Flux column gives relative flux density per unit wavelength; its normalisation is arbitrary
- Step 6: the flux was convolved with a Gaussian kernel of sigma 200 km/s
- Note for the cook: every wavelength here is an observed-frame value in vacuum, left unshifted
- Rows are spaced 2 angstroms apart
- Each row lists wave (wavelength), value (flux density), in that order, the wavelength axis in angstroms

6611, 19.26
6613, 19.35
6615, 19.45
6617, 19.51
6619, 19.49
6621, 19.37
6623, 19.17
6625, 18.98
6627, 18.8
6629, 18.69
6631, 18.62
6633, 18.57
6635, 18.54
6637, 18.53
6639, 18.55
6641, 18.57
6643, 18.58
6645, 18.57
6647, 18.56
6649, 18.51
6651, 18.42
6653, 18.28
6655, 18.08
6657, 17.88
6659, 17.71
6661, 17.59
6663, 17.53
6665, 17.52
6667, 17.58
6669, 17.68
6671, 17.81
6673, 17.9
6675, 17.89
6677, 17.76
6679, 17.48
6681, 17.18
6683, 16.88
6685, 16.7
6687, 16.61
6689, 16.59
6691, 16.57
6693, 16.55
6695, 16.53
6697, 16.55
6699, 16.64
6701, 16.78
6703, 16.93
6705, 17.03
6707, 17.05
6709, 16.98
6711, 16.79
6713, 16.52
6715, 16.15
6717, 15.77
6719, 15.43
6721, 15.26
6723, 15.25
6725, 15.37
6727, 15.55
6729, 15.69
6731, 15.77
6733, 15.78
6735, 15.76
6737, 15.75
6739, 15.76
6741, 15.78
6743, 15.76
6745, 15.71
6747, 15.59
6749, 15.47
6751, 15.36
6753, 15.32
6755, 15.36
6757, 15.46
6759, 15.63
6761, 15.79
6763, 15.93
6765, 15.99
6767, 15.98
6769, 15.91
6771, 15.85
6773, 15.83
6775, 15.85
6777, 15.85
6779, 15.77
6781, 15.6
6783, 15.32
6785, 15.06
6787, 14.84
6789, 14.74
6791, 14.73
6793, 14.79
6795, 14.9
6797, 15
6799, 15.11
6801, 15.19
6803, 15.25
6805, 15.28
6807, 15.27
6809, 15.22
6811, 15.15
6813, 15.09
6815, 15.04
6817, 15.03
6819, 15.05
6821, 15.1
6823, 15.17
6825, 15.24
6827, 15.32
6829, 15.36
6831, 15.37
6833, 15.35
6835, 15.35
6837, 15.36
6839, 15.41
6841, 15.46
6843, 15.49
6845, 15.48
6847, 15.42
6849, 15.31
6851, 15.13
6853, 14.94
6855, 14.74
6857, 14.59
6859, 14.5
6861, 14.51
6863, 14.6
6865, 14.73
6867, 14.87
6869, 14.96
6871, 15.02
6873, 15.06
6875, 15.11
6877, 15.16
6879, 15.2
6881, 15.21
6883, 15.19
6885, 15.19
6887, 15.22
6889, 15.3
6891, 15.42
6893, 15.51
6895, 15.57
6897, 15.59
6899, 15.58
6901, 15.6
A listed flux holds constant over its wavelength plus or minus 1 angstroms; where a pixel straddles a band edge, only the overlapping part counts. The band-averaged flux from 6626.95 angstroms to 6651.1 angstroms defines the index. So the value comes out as 18.6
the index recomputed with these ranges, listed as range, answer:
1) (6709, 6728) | 15.9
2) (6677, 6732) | 16.4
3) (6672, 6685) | 17.5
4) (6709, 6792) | 15.7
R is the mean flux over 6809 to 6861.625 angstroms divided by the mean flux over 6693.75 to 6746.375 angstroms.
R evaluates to 0.94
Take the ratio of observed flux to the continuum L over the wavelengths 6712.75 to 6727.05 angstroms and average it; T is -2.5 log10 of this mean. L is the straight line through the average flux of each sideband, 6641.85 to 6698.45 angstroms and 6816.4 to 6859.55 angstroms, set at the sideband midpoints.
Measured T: 0.08 mag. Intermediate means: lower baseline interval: 17.5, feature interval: 15.6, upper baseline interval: 15.2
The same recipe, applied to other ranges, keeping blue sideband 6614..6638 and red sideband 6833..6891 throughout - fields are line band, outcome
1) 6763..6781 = 0.048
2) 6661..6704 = 0.056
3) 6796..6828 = 0.053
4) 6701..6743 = 0.089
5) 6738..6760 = 0.093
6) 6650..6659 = 0.023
